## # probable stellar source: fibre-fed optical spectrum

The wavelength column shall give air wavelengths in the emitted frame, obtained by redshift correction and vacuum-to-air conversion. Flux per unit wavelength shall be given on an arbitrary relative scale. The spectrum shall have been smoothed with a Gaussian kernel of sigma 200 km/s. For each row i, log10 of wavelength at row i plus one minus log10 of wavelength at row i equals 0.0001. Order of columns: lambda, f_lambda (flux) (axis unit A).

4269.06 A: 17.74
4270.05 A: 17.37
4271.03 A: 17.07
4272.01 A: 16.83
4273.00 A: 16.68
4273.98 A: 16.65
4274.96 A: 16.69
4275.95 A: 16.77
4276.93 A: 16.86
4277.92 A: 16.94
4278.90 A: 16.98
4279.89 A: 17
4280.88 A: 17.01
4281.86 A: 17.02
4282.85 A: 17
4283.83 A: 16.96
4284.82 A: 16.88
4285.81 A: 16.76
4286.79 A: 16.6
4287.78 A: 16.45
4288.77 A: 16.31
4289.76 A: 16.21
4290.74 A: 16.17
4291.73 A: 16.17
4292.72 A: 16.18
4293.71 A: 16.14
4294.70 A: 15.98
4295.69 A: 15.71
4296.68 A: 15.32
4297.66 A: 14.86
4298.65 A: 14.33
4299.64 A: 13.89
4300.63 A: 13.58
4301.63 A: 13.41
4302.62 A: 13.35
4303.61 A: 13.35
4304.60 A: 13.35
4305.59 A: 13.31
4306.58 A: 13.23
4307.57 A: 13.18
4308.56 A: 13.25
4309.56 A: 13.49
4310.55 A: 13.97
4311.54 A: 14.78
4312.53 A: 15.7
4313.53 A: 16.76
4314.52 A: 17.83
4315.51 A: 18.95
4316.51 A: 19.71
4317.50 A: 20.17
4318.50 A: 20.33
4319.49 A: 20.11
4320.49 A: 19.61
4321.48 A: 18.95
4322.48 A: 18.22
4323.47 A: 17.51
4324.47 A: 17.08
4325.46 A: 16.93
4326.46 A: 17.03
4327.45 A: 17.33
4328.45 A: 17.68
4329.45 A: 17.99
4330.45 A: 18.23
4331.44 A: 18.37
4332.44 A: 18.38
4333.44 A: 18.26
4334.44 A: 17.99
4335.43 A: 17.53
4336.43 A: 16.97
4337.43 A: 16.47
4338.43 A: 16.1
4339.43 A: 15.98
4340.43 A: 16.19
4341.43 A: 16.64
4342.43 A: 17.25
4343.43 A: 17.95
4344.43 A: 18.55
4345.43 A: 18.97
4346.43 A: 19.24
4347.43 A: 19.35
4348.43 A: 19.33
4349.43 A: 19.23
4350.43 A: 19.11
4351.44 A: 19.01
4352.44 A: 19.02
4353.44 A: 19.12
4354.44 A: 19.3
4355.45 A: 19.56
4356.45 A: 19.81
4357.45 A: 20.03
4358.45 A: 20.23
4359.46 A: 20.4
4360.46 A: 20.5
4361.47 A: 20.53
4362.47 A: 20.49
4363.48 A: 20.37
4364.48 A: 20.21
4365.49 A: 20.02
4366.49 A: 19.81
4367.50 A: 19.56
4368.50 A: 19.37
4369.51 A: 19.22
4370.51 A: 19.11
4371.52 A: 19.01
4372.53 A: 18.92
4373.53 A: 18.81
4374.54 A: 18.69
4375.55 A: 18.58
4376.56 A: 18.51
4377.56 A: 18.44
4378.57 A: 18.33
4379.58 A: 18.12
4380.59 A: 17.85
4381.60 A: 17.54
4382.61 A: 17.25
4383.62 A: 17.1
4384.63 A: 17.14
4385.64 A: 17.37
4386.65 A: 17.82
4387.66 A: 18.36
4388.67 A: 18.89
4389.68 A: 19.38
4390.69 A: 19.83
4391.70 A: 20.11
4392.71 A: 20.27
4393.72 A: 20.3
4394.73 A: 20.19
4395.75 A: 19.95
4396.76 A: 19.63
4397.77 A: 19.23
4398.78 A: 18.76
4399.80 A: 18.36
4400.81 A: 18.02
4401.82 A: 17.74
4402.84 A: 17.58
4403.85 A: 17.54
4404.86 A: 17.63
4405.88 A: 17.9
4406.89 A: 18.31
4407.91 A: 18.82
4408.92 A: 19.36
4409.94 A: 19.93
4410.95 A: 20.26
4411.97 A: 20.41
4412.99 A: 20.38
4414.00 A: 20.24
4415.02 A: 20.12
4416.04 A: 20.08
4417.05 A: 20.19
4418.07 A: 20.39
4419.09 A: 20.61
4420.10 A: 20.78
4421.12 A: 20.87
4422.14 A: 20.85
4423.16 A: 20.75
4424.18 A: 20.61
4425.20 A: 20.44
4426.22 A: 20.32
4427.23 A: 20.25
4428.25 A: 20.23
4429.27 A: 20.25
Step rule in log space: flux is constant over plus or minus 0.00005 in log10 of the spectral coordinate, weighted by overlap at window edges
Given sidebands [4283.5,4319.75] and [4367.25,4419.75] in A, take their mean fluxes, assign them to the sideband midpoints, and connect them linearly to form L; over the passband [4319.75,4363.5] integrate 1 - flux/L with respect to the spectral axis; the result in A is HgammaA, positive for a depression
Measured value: -3.4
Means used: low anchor 15.7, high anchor 19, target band 18.5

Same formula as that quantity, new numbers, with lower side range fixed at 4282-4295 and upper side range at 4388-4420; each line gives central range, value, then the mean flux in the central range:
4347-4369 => -1.84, 19.7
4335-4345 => 0.45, 17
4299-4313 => 2.65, 13.7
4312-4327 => -0.93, 18.3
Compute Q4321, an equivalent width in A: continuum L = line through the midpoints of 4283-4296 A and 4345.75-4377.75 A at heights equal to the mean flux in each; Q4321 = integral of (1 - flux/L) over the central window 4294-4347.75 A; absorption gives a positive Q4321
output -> 3.4 A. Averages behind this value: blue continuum 16.4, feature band 16.6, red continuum 19.5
